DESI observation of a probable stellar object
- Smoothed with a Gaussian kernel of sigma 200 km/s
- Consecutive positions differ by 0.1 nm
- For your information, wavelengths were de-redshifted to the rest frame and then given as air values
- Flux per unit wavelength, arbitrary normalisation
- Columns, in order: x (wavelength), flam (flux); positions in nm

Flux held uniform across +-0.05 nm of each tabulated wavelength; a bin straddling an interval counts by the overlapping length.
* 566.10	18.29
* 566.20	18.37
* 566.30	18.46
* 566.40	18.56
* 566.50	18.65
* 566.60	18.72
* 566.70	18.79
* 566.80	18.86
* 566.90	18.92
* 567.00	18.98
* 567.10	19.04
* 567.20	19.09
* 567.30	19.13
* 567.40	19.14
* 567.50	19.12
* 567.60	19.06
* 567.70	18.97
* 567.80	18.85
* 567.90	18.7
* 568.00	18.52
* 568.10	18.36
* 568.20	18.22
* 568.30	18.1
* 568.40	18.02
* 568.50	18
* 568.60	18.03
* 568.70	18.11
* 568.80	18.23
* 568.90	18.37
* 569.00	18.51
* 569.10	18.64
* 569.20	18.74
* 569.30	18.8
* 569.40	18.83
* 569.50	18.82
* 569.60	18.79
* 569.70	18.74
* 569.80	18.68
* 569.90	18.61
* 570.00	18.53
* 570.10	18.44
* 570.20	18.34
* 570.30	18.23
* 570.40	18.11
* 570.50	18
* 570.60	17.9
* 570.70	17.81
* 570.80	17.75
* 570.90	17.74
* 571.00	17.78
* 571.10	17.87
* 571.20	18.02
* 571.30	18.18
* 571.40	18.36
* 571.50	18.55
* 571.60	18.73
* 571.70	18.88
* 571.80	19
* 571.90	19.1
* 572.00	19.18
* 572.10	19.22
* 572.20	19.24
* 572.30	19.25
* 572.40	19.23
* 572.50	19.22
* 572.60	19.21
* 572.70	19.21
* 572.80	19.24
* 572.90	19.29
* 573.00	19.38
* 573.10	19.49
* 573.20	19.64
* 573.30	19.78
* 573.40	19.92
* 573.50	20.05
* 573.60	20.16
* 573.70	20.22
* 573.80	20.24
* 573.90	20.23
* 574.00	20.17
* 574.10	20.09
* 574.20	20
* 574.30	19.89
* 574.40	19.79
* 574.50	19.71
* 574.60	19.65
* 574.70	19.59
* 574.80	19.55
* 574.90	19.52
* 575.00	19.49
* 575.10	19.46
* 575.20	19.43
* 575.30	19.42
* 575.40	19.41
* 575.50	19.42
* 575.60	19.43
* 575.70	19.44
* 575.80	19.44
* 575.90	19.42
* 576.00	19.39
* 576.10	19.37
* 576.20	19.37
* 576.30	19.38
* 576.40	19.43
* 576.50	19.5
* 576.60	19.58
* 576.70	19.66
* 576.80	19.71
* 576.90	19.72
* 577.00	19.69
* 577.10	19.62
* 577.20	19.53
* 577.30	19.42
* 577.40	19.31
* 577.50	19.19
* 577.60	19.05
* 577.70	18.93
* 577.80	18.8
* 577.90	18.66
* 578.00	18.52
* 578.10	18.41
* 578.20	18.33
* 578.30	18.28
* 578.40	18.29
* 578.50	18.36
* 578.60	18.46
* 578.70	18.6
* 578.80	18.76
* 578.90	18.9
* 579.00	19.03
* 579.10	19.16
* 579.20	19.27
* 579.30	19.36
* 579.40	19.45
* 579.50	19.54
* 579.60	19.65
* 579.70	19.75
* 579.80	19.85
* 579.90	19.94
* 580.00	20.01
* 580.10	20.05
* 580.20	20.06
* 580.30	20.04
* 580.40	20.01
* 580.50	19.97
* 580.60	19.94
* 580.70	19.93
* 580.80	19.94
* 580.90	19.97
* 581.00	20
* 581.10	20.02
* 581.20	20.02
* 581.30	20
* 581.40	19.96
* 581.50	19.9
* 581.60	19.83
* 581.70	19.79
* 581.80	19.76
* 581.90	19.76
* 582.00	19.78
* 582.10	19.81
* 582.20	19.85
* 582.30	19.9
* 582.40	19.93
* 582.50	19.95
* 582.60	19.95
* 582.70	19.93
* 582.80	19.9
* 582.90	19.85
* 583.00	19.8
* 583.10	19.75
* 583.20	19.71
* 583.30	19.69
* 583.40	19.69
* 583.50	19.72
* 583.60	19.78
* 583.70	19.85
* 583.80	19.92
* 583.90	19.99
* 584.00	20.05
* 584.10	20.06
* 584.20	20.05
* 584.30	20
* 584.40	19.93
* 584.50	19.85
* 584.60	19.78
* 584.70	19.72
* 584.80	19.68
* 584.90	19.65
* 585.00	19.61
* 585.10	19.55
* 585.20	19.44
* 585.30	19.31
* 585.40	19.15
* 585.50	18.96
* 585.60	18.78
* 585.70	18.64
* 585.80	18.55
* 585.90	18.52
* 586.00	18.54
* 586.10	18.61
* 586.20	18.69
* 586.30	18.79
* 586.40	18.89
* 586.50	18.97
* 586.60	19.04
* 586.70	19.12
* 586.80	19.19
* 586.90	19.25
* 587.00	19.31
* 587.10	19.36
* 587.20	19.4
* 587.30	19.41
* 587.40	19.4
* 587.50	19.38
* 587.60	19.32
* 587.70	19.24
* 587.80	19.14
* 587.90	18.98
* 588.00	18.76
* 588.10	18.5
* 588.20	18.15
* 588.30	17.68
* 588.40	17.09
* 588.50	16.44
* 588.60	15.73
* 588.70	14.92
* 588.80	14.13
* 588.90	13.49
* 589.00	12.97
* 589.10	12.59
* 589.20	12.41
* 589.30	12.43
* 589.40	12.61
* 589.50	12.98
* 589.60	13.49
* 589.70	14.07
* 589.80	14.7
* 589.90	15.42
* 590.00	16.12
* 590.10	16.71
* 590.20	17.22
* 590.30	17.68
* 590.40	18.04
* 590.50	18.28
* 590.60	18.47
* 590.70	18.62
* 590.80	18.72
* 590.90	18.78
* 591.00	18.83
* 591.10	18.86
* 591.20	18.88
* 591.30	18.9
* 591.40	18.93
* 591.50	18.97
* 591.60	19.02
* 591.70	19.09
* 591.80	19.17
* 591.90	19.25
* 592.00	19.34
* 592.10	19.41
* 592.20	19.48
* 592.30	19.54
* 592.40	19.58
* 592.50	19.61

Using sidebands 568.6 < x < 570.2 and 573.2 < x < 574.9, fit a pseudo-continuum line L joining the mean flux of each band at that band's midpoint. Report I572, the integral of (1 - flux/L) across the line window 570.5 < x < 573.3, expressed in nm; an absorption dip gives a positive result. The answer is 0.08 nm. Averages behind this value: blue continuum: 18.6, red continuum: 19.9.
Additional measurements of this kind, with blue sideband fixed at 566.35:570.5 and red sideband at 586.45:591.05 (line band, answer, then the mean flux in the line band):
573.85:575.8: -0.17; 19.7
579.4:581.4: -0.25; 19.9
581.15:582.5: -0.18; 19.9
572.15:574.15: -0.16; 19.7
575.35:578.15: -0.21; 19.3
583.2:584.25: -0.15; 19.9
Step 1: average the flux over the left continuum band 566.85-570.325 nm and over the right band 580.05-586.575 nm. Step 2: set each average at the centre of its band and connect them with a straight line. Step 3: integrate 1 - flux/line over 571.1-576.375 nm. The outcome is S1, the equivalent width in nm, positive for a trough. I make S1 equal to -0.12 nm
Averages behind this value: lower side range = 18.6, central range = 19.4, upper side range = 19.7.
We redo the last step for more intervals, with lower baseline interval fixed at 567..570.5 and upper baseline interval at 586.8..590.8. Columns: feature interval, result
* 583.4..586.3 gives -0.390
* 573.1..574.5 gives -0.144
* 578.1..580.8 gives -0.265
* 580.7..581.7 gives -0.143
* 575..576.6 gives -0.132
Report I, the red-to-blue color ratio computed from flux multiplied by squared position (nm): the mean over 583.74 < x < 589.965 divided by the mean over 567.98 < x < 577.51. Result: 0.98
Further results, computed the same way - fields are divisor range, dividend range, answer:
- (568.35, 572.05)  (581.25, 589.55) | 1.07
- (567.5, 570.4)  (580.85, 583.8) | 1.12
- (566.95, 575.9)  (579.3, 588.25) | 1.08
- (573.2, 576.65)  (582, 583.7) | 1.04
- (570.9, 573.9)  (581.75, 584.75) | 1.08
